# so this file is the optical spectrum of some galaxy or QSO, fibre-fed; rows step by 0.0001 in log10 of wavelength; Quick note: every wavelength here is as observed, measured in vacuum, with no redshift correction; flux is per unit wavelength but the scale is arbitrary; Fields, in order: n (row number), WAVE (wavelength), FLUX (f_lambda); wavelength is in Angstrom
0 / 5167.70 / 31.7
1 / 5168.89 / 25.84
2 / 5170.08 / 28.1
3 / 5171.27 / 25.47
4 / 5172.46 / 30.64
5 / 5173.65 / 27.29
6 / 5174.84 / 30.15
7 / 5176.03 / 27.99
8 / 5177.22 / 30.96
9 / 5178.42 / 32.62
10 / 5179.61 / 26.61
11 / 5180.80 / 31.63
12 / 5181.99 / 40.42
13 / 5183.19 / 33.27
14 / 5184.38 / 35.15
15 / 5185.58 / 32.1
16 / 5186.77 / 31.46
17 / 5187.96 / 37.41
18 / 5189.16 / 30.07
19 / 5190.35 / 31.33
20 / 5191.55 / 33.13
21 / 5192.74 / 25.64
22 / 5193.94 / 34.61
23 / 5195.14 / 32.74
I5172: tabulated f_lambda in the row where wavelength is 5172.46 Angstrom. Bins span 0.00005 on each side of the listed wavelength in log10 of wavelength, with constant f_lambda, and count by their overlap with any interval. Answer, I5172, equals 30.64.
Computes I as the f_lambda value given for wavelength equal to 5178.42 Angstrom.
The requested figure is 32.62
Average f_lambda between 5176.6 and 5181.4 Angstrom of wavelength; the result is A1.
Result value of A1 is 30.5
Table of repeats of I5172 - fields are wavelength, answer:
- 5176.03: 27.99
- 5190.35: 31.33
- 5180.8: 31.63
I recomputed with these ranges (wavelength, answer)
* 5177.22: 30.96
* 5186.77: 31.46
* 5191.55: 33.13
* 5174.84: 30.15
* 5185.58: 32.1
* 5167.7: 31.7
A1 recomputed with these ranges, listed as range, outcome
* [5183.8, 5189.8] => 33.2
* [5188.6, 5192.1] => 31.5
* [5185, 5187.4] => 32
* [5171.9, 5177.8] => 29.4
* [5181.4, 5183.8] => 36.8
